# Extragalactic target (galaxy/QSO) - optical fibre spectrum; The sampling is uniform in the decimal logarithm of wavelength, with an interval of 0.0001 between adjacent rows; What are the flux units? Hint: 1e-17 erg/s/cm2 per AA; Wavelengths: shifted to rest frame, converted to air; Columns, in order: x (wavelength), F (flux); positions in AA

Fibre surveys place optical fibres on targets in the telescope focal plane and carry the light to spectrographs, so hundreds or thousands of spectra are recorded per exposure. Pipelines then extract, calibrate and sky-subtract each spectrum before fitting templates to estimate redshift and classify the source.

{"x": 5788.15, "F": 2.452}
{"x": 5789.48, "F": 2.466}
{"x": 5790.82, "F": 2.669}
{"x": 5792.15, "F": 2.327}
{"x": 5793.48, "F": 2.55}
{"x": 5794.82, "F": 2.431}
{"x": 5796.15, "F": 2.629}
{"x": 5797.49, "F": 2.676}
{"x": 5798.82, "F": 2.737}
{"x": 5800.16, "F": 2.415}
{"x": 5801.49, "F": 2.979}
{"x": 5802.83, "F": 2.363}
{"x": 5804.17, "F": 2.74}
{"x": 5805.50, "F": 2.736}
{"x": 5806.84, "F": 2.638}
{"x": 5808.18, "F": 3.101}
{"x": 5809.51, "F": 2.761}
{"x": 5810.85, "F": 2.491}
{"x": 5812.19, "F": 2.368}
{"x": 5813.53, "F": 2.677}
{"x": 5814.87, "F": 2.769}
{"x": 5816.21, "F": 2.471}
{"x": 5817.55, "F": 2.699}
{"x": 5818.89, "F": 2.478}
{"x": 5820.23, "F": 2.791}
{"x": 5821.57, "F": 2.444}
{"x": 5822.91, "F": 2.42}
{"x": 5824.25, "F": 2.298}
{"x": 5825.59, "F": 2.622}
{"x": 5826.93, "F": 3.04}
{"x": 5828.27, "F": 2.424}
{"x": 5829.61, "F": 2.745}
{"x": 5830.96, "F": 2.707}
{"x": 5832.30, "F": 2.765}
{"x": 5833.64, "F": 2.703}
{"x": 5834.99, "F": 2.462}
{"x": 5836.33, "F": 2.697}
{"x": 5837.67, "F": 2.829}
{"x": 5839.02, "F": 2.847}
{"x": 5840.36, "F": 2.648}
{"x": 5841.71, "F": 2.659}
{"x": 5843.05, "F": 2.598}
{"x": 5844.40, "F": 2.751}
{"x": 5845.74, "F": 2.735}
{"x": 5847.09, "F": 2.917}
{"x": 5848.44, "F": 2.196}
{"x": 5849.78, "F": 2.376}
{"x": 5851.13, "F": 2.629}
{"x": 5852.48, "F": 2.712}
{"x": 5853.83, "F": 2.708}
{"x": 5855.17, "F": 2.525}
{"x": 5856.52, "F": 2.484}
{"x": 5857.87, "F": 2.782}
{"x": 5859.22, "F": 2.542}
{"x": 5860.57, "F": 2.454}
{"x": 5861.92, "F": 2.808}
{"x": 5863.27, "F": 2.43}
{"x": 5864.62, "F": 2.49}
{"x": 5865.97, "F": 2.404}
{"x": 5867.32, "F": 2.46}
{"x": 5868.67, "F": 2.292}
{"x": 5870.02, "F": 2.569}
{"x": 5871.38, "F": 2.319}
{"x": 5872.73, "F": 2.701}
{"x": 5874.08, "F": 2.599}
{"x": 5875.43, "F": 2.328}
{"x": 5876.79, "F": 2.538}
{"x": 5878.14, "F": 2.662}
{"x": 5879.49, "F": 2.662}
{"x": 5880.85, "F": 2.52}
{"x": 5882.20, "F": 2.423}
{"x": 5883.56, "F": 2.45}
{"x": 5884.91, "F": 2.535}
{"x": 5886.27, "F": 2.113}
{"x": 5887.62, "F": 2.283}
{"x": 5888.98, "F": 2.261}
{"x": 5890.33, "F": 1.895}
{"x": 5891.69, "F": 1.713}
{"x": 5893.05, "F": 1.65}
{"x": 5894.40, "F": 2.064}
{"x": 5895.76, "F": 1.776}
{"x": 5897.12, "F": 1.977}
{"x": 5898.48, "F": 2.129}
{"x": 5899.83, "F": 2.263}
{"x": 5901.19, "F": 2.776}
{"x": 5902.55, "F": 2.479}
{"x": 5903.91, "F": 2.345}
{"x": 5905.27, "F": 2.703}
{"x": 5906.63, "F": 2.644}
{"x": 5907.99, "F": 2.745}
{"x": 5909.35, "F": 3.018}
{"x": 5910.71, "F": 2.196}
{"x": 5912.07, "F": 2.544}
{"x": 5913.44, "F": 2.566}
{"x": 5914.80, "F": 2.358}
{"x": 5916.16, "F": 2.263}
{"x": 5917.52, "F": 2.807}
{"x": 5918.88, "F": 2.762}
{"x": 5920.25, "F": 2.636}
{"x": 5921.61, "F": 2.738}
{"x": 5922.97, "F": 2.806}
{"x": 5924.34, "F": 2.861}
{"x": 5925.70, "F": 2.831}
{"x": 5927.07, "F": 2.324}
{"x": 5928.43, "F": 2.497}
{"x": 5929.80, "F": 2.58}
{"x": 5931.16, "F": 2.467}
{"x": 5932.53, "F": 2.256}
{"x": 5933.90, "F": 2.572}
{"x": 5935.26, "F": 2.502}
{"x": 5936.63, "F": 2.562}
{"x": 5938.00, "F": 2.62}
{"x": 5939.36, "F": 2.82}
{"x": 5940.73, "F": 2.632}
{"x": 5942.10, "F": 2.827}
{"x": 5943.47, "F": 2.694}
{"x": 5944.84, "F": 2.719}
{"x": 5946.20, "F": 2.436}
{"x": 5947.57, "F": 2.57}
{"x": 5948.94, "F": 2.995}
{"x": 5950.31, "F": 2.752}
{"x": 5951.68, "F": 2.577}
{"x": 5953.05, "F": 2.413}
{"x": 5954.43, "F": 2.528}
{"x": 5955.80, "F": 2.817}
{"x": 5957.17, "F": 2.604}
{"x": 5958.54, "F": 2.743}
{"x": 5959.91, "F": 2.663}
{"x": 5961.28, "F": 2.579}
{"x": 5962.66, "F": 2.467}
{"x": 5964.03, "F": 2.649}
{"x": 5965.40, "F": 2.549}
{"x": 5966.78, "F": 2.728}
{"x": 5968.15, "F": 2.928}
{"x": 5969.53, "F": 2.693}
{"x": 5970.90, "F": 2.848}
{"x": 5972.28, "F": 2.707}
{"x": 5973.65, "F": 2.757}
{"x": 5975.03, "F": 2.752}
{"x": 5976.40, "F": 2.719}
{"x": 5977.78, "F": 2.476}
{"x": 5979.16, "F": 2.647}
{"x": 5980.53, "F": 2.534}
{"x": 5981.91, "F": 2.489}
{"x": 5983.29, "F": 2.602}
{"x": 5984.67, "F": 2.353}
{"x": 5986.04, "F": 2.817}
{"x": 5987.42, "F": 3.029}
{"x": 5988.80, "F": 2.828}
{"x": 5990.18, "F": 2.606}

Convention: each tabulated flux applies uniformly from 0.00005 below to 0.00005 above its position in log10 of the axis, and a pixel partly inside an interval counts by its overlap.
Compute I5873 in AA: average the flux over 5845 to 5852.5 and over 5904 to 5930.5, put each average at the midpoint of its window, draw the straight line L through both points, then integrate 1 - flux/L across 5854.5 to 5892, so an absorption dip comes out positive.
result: 2.2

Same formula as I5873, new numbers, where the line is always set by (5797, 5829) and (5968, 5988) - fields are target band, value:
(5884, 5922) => 4.2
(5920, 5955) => 0.6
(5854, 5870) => 0.7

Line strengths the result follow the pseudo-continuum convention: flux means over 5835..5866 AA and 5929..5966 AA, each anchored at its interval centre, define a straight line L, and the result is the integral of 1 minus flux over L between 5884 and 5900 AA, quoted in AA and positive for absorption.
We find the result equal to 3.4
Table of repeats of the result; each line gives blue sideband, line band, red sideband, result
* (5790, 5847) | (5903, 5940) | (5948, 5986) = 0.80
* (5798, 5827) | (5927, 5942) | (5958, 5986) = 0.53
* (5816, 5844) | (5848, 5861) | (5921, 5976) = 0.46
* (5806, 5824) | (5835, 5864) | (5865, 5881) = -0.92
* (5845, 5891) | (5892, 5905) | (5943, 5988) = 1.94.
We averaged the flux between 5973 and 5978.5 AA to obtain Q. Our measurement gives 2.67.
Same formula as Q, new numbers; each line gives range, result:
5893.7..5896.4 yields 1.92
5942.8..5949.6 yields 2.68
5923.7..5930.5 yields 2.62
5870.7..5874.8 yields 2.54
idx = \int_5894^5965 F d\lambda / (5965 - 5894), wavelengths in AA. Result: 2.56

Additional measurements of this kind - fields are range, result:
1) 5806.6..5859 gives 2.64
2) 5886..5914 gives 2.29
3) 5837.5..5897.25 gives 2.45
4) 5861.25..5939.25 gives 2.46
